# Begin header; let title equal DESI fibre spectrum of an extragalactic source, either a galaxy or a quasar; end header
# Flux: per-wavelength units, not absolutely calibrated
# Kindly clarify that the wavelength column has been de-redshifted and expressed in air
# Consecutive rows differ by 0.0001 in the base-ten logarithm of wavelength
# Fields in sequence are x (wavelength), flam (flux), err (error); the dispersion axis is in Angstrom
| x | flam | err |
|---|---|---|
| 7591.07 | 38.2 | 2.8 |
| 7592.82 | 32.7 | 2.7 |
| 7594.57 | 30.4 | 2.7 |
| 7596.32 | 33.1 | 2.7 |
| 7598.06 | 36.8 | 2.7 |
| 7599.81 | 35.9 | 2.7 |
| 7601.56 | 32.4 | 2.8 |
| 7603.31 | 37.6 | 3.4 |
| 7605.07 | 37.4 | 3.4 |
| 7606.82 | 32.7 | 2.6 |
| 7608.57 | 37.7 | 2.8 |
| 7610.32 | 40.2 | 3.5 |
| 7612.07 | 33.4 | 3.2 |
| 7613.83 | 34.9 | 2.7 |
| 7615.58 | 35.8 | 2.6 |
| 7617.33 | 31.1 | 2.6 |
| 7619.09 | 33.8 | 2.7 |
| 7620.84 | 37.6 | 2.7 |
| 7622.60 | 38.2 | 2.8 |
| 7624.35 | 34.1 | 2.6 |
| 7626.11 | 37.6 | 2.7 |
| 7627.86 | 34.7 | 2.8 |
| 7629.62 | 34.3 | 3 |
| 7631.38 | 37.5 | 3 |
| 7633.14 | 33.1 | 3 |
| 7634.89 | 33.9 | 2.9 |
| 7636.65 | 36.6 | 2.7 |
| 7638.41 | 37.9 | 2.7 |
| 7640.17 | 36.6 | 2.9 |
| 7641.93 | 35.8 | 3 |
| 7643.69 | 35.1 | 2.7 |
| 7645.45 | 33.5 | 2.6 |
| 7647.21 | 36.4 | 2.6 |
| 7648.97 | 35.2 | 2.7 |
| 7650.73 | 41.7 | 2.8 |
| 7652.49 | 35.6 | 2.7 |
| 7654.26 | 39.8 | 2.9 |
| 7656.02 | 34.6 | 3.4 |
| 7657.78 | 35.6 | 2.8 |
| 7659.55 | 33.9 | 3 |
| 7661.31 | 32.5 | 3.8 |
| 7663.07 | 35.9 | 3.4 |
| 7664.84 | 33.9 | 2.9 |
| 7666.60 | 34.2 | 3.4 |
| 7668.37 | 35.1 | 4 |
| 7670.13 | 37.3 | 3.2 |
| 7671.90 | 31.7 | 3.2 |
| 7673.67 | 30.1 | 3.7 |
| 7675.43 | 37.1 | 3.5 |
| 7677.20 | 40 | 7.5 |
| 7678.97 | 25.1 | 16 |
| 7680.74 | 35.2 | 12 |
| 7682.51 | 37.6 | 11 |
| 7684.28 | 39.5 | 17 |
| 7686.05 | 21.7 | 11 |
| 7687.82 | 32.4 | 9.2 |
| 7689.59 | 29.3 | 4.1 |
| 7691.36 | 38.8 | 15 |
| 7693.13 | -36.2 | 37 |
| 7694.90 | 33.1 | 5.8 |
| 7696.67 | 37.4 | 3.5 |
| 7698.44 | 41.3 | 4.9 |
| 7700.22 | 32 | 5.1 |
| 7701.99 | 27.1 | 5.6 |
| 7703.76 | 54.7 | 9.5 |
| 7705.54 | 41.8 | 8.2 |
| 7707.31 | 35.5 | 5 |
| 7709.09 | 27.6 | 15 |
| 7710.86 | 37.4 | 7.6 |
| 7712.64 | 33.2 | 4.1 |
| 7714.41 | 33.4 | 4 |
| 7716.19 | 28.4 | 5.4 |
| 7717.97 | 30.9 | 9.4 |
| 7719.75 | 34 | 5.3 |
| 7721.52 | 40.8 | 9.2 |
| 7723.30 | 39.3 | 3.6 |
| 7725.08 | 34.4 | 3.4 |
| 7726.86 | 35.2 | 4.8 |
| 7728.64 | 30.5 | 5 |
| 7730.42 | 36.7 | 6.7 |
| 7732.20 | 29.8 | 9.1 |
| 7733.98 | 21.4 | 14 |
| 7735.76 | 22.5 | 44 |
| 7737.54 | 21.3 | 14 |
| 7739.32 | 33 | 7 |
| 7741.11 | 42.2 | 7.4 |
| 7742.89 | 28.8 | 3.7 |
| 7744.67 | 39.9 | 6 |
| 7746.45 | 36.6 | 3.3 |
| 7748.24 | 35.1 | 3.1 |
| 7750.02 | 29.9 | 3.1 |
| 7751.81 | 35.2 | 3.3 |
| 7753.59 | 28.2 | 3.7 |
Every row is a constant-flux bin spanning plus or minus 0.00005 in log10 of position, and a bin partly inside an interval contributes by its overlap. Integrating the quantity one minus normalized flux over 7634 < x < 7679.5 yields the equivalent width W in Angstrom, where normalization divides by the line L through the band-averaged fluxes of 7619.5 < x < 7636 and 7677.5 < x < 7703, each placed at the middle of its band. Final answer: -4.1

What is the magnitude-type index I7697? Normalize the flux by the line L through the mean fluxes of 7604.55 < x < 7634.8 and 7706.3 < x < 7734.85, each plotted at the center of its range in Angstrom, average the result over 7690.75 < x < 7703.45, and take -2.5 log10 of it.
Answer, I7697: 0.284 mag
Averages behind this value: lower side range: 35.5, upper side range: 33.1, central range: 25.9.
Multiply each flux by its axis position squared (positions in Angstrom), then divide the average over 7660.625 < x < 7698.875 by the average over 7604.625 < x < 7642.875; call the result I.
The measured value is 0.9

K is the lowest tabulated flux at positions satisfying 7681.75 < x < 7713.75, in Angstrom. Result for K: -36.2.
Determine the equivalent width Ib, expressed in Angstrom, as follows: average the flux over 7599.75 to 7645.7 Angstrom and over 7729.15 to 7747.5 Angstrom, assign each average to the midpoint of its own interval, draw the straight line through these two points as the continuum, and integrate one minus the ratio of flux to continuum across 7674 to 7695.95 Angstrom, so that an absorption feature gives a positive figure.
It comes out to 3.5 Angstrom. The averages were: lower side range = 35.6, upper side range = 31.2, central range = 27.9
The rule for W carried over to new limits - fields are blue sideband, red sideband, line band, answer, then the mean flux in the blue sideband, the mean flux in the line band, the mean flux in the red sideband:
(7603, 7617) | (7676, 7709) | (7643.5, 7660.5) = -1.3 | 36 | 36.2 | 31.4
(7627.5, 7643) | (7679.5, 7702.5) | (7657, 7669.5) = -1.0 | 35.6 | 34.5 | 28.4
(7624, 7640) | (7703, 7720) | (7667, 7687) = 1.1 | 35.6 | 33.7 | 35.6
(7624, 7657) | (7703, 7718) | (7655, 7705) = 5.2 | 36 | 32.3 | 36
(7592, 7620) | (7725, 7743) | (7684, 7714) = 0.7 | 34.8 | 30.9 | 30.4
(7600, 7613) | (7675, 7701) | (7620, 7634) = -0.7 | 35.9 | 35.9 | 29.5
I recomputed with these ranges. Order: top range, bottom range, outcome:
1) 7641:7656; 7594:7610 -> 1.05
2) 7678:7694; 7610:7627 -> 0.71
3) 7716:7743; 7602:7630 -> 0.92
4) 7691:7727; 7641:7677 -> 0.92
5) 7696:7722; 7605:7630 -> 1.03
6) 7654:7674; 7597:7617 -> 0.98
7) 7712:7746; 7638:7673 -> 0.93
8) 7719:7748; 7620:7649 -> 0.94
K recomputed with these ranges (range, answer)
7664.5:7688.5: 21.7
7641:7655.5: 33.5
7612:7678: 30.1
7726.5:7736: 21.4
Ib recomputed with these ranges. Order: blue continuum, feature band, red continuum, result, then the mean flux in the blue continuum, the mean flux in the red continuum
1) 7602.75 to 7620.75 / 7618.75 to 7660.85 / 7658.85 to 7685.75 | -1.20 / 35.5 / 34.3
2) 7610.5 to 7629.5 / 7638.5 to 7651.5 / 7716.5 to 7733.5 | -0.52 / 35.3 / 34.1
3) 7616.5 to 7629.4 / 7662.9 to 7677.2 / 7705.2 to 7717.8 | -0.18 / 35.3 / 33.4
